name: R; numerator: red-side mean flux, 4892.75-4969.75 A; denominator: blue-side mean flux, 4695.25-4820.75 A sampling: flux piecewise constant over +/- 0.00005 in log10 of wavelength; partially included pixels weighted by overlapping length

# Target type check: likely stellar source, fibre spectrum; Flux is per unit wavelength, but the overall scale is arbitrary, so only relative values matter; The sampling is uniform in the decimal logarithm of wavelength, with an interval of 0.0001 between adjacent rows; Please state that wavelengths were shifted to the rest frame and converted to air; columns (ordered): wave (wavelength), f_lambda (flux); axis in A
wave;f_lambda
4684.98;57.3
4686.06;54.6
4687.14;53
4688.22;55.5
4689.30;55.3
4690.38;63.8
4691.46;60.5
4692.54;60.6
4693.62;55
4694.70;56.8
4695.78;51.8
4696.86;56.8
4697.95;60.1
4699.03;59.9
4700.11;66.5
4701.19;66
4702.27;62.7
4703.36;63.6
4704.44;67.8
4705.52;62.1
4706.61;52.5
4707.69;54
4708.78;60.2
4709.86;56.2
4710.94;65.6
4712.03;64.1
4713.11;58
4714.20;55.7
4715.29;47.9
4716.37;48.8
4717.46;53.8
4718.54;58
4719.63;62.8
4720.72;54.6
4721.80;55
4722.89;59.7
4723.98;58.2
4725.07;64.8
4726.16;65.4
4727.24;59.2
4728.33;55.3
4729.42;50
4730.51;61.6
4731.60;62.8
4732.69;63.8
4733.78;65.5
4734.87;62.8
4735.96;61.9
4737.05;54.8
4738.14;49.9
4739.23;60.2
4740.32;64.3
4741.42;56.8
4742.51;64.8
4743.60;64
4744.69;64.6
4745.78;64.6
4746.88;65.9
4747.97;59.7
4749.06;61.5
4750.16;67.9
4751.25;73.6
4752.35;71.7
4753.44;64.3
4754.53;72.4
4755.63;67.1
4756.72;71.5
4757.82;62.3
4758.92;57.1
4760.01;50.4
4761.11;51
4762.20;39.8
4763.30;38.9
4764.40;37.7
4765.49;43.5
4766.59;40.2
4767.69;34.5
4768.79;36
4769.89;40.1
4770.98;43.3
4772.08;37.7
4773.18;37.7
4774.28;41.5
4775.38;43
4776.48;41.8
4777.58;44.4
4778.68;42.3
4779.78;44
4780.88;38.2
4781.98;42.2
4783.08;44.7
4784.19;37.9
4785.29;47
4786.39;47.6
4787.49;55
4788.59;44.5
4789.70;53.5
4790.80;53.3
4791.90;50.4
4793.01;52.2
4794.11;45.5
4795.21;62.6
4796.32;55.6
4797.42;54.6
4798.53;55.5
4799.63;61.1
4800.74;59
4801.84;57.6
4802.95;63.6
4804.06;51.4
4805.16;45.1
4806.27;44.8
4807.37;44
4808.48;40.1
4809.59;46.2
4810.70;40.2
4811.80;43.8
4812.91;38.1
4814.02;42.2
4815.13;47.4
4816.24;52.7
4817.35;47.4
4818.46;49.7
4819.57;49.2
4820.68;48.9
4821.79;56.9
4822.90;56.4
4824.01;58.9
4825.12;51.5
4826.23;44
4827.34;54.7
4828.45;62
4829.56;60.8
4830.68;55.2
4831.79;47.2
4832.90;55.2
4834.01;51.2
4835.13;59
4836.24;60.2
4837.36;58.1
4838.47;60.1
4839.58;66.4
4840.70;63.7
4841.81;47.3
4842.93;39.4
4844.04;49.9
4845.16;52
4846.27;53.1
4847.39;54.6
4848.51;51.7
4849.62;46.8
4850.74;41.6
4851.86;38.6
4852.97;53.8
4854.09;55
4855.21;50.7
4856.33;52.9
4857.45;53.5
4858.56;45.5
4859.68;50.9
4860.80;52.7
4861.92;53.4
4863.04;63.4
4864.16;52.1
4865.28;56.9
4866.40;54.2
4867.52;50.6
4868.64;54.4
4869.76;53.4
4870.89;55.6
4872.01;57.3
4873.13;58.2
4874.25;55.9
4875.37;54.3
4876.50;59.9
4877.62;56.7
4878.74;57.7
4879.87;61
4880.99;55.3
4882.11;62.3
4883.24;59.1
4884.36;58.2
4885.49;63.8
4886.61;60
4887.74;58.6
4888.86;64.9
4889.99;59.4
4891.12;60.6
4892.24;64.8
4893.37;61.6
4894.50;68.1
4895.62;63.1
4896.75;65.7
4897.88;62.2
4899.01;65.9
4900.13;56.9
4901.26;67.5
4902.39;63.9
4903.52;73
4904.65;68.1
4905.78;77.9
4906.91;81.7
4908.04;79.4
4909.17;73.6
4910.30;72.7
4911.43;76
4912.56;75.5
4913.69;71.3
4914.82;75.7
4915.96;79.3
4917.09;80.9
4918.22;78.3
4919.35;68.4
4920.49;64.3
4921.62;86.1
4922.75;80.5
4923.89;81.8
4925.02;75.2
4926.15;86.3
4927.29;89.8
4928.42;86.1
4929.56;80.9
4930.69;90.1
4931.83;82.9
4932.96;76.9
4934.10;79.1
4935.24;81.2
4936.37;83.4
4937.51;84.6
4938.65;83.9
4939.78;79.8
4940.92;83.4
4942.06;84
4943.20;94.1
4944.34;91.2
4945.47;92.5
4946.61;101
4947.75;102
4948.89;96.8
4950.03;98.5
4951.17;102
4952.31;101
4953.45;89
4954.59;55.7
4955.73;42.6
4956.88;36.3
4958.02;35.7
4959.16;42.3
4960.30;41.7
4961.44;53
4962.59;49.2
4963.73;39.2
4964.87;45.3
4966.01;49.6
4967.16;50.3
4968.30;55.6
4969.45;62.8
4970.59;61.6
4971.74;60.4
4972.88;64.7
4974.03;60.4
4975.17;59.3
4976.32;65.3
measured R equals 1.36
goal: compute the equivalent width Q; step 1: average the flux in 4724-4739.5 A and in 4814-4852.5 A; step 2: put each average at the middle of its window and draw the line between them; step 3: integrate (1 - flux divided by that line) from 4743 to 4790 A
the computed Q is 5.4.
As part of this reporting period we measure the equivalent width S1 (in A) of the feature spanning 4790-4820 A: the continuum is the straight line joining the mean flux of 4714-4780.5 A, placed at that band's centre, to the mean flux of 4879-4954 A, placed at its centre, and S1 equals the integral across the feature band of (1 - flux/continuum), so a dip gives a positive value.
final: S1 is 5.79 A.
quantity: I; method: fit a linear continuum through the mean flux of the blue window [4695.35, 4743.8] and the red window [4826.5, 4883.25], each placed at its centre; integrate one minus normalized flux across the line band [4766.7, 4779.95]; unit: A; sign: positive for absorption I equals 3.9 A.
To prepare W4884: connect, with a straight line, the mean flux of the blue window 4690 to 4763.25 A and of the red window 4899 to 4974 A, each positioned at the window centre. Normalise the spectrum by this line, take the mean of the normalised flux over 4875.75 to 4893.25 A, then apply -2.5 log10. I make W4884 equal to 0.165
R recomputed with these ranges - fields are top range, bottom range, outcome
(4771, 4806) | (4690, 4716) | 0.82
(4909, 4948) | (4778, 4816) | 1.69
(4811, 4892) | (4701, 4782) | 0.97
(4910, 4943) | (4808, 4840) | 1.55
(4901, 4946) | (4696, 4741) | 1.34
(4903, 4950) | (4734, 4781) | 1.53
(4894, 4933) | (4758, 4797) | 1.66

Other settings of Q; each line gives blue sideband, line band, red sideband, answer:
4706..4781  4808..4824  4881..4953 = 4.2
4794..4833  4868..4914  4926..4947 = 5.9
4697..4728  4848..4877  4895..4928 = 7.2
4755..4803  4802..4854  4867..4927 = 4.4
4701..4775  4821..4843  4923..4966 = 3.3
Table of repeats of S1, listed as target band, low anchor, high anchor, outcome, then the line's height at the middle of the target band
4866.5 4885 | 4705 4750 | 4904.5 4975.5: 3.3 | 69.3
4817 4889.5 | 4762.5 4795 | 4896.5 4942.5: 7.7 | 61.3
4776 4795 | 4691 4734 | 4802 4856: 2.7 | 54.1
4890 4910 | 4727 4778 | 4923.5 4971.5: 0.4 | 69.1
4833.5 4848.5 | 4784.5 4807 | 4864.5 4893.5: 0.2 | 55.7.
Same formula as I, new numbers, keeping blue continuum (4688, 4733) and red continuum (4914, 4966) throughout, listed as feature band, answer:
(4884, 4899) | 2.02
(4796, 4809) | 2.57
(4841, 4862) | 5.94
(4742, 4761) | -0.82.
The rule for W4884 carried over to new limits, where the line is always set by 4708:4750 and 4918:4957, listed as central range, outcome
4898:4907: 0.160 mag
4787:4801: 0.235 mag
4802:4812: 0.404 mag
